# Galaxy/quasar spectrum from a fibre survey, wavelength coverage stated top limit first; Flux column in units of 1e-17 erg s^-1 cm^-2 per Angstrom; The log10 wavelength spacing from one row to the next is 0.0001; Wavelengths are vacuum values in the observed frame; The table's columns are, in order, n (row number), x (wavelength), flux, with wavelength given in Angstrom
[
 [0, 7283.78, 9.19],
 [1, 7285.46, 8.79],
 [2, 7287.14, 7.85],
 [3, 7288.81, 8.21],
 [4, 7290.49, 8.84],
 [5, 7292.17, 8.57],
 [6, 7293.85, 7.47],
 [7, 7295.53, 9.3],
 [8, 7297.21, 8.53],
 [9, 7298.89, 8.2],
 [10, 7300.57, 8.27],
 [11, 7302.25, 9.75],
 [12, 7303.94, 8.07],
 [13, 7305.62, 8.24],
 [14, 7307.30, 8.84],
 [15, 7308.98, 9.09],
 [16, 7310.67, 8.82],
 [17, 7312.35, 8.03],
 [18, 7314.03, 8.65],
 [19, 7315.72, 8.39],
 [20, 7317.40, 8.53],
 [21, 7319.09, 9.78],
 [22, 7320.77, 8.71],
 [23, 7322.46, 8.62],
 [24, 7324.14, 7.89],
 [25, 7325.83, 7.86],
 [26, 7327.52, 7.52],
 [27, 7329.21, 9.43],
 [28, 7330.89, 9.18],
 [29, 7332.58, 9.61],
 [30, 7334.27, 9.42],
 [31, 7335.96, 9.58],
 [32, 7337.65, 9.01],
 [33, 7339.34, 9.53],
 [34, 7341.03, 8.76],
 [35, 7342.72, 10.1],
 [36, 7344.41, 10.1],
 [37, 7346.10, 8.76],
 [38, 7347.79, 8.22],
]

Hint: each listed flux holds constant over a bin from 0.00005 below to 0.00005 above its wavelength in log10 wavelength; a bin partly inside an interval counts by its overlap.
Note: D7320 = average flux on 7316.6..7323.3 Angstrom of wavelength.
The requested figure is 8.91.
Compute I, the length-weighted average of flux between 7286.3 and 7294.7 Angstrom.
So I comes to 8.19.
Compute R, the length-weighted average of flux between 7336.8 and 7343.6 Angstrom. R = 9.36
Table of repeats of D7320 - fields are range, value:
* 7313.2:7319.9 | 8.83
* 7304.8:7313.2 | 8.61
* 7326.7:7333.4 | 8.94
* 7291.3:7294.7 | 8.03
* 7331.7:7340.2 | 9.42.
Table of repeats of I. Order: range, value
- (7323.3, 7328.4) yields 7.76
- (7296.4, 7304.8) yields 8.56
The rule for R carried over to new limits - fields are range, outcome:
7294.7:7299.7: 8.68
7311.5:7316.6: 8.37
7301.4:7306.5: 8.68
